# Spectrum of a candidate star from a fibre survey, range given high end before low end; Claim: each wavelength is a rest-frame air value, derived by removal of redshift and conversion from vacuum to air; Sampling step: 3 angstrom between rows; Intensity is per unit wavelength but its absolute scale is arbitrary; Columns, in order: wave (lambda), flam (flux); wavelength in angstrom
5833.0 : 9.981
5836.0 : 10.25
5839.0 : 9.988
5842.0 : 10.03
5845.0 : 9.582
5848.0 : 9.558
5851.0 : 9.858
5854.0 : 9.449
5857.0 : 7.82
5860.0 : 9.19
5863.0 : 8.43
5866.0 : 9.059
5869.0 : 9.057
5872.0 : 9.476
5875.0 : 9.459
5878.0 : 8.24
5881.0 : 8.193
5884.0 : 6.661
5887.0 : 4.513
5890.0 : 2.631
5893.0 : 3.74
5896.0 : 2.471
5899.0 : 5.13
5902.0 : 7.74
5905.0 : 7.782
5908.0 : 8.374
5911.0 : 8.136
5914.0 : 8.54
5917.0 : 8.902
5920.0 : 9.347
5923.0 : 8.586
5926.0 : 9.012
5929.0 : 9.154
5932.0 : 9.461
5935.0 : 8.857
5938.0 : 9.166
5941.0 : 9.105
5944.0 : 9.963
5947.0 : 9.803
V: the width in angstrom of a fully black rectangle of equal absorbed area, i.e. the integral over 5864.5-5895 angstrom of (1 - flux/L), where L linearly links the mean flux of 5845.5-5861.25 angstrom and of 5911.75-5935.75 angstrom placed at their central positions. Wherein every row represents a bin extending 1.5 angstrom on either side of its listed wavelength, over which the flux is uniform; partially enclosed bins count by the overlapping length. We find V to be 7.0 angstrom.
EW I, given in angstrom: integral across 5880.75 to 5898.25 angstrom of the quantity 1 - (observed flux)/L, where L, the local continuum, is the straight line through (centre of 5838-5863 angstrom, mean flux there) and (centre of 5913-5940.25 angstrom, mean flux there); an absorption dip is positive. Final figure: 8.99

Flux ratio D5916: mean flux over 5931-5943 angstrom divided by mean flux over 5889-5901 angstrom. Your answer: 2.5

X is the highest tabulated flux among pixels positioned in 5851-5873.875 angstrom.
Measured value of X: 9.858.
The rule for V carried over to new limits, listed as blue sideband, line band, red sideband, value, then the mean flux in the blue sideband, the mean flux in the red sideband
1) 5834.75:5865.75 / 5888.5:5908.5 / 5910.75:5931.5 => 8.3 angstrom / 9.39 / 8.88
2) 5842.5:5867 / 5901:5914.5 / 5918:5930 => 1.4 angstrom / 9.16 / 9.01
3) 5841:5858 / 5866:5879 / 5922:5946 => 0.4 angstrom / 9.41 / 9.19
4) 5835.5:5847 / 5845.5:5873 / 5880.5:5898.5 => -4.5 angstrom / 9.92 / 4.53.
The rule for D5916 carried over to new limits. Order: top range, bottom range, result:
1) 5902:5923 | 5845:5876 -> 0.92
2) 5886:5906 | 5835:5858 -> 0.50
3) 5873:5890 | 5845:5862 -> 0.77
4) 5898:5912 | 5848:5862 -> 0.82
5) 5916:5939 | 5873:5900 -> 1.58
